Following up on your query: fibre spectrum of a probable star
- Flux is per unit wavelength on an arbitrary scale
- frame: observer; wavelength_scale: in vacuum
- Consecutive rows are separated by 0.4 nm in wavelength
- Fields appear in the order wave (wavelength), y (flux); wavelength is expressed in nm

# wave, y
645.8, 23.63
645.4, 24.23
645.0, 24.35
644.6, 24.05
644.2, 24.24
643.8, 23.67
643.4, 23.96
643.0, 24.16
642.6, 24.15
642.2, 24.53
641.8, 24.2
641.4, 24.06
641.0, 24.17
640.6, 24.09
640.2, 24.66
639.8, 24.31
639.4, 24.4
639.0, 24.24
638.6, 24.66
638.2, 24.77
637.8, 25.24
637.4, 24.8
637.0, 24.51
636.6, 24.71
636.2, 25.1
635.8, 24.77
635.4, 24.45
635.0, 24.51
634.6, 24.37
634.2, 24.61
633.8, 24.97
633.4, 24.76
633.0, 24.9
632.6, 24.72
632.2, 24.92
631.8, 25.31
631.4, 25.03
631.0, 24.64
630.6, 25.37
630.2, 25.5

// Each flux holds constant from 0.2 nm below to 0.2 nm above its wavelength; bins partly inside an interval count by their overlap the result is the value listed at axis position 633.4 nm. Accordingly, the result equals 24.76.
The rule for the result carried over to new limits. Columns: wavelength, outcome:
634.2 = 24.61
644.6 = 24.05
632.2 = 24.92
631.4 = 25.03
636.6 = 24.71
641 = 24.17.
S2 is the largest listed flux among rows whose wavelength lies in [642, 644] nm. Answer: 24.53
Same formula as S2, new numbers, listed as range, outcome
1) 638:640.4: 24.77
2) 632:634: 24.97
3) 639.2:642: 24.66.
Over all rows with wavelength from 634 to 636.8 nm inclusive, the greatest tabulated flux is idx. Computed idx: 25.1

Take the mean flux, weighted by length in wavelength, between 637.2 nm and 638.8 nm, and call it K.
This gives 24.9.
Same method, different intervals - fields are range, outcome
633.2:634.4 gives 24.8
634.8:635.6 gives 24.5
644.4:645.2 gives 24.2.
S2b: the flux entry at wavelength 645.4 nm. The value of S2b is 24.23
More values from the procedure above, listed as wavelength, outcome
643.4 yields 23.96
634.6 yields 24.37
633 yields 24.9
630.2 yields 25.5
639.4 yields 24.4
